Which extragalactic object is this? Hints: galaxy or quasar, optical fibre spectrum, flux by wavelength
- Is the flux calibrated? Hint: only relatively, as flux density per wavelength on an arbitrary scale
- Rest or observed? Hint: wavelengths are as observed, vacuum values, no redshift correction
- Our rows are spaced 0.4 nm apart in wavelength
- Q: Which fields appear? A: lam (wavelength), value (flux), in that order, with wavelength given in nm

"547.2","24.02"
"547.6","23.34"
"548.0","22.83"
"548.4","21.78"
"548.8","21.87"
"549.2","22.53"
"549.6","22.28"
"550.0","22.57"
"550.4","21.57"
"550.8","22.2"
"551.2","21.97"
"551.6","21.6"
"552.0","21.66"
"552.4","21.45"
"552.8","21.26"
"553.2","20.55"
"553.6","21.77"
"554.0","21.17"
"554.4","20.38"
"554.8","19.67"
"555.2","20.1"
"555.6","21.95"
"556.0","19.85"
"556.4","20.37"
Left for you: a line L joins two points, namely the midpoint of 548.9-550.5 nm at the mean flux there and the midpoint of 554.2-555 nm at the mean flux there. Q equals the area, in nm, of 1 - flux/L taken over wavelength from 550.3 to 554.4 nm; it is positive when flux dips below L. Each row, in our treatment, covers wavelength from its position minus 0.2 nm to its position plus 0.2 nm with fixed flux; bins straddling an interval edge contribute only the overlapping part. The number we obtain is -0.082 nm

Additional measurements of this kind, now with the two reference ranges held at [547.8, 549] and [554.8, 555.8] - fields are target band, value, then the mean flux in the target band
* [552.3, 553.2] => 0.00 nm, 21.2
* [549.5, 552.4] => -0.04 nm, 21.9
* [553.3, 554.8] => 0.01 nm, 20.9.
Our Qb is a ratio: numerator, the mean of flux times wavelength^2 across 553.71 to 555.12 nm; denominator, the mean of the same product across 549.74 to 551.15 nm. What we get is 0.9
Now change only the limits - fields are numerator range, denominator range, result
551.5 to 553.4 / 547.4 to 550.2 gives 0.96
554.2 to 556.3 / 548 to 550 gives 0.94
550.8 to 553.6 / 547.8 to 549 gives 0.98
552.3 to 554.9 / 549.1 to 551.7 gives 0.96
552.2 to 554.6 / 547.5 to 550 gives 0.96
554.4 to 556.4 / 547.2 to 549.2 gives 0.93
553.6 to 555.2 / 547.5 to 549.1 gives 0.94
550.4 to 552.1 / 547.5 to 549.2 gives 0.98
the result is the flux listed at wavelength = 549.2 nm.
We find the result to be 22.53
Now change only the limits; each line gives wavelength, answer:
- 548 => 22.83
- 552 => 21.66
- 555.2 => 20.1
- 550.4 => 21.57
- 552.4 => 21.45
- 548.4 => 21.78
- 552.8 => 21.26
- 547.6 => 23.34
